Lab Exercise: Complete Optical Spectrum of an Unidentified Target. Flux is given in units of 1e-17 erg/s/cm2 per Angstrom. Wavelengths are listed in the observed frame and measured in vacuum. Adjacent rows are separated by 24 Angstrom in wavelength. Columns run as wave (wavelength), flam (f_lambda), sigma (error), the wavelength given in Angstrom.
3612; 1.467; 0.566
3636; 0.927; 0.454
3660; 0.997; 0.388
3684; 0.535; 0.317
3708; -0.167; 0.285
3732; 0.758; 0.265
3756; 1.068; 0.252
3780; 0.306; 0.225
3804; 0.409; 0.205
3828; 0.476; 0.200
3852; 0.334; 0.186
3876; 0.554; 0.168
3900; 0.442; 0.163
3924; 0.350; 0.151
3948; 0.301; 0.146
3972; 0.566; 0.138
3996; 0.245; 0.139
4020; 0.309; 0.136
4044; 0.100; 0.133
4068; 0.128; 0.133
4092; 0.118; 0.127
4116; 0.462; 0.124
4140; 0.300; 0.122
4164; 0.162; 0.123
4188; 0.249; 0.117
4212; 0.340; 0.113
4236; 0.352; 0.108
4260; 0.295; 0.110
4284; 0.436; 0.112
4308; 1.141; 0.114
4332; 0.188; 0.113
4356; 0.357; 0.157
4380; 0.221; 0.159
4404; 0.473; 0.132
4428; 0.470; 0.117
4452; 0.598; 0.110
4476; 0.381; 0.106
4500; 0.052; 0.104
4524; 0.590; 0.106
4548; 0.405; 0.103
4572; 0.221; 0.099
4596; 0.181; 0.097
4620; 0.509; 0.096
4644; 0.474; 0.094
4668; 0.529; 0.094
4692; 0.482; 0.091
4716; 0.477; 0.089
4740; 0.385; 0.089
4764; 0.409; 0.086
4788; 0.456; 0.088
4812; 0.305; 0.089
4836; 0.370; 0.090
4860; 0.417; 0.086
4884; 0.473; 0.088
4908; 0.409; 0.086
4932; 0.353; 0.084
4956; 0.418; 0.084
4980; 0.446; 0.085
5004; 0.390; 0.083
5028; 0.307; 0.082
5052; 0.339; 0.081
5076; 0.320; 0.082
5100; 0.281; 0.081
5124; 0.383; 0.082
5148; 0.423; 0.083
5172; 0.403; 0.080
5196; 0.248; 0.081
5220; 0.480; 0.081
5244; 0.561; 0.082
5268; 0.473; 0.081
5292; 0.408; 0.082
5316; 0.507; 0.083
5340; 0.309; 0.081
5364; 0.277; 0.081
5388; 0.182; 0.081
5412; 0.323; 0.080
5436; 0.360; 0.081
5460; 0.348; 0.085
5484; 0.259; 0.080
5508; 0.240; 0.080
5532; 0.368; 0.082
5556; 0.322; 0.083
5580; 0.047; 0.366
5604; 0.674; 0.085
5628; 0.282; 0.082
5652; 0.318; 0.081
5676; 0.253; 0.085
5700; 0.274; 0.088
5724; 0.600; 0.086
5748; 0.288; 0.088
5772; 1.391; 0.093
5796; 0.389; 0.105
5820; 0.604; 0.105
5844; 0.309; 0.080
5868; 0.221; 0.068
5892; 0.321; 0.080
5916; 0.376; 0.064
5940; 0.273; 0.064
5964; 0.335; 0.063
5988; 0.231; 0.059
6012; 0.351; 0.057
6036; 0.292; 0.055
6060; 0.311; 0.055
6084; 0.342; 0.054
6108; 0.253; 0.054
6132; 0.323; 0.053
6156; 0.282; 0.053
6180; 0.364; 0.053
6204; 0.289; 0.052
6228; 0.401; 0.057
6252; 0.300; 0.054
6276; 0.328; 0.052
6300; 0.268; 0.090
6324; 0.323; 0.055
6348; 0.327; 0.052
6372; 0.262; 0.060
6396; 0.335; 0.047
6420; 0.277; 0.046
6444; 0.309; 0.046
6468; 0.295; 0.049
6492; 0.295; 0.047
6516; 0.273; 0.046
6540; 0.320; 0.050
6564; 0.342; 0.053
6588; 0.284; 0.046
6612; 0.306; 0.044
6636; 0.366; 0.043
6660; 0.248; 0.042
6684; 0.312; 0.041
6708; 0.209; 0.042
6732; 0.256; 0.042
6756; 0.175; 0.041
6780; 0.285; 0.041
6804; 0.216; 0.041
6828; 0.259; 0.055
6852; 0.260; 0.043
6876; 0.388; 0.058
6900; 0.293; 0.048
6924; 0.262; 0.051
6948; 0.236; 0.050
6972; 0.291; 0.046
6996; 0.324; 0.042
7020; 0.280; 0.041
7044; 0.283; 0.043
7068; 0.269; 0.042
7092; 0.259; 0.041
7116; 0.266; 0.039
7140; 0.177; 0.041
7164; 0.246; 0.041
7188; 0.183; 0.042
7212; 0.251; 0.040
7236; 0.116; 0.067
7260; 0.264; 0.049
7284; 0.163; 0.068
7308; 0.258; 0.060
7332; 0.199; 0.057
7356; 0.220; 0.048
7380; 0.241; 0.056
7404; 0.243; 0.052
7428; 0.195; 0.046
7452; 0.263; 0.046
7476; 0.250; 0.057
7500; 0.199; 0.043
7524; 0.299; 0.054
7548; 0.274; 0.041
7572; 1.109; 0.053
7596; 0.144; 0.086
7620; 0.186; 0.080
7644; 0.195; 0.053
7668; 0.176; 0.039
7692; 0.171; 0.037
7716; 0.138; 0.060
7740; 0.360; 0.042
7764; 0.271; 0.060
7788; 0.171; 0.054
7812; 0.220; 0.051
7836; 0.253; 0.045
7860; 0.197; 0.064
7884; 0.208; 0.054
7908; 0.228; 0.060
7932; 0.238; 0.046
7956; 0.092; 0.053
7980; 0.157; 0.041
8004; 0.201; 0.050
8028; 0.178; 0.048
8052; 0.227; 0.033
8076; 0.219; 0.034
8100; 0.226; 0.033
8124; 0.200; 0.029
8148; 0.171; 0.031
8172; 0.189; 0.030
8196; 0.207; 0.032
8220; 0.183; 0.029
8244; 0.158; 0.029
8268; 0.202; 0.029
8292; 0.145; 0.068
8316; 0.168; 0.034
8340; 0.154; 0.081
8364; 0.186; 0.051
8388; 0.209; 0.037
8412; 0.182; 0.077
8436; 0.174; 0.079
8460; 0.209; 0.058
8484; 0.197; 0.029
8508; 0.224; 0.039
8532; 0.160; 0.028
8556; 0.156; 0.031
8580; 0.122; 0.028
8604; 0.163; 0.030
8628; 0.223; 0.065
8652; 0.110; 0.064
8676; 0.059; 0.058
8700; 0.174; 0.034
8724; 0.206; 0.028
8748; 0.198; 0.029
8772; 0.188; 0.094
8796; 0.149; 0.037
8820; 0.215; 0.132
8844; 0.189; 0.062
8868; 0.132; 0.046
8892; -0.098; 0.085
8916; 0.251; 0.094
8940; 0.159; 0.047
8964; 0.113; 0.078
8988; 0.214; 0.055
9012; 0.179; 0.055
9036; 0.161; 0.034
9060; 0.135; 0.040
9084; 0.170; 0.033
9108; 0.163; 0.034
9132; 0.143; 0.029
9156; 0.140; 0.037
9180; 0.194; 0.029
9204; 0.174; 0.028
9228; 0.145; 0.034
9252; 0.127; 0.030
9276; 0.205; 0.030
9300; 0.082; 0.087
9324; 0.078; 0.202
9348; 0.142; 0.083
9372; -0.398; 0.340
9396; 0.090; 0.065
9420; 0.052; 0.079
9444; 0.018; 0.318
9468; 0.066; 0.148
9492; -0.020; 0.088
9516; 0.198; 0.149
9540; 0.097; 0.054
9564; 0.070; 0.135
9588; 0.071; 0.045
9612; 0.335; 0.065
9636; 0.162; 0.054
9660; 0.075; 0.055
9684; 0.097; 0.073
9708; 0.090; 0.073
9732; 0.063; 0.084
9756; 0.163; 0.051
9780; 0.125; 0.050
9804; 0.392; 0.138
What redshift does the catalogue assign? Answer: 0.153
